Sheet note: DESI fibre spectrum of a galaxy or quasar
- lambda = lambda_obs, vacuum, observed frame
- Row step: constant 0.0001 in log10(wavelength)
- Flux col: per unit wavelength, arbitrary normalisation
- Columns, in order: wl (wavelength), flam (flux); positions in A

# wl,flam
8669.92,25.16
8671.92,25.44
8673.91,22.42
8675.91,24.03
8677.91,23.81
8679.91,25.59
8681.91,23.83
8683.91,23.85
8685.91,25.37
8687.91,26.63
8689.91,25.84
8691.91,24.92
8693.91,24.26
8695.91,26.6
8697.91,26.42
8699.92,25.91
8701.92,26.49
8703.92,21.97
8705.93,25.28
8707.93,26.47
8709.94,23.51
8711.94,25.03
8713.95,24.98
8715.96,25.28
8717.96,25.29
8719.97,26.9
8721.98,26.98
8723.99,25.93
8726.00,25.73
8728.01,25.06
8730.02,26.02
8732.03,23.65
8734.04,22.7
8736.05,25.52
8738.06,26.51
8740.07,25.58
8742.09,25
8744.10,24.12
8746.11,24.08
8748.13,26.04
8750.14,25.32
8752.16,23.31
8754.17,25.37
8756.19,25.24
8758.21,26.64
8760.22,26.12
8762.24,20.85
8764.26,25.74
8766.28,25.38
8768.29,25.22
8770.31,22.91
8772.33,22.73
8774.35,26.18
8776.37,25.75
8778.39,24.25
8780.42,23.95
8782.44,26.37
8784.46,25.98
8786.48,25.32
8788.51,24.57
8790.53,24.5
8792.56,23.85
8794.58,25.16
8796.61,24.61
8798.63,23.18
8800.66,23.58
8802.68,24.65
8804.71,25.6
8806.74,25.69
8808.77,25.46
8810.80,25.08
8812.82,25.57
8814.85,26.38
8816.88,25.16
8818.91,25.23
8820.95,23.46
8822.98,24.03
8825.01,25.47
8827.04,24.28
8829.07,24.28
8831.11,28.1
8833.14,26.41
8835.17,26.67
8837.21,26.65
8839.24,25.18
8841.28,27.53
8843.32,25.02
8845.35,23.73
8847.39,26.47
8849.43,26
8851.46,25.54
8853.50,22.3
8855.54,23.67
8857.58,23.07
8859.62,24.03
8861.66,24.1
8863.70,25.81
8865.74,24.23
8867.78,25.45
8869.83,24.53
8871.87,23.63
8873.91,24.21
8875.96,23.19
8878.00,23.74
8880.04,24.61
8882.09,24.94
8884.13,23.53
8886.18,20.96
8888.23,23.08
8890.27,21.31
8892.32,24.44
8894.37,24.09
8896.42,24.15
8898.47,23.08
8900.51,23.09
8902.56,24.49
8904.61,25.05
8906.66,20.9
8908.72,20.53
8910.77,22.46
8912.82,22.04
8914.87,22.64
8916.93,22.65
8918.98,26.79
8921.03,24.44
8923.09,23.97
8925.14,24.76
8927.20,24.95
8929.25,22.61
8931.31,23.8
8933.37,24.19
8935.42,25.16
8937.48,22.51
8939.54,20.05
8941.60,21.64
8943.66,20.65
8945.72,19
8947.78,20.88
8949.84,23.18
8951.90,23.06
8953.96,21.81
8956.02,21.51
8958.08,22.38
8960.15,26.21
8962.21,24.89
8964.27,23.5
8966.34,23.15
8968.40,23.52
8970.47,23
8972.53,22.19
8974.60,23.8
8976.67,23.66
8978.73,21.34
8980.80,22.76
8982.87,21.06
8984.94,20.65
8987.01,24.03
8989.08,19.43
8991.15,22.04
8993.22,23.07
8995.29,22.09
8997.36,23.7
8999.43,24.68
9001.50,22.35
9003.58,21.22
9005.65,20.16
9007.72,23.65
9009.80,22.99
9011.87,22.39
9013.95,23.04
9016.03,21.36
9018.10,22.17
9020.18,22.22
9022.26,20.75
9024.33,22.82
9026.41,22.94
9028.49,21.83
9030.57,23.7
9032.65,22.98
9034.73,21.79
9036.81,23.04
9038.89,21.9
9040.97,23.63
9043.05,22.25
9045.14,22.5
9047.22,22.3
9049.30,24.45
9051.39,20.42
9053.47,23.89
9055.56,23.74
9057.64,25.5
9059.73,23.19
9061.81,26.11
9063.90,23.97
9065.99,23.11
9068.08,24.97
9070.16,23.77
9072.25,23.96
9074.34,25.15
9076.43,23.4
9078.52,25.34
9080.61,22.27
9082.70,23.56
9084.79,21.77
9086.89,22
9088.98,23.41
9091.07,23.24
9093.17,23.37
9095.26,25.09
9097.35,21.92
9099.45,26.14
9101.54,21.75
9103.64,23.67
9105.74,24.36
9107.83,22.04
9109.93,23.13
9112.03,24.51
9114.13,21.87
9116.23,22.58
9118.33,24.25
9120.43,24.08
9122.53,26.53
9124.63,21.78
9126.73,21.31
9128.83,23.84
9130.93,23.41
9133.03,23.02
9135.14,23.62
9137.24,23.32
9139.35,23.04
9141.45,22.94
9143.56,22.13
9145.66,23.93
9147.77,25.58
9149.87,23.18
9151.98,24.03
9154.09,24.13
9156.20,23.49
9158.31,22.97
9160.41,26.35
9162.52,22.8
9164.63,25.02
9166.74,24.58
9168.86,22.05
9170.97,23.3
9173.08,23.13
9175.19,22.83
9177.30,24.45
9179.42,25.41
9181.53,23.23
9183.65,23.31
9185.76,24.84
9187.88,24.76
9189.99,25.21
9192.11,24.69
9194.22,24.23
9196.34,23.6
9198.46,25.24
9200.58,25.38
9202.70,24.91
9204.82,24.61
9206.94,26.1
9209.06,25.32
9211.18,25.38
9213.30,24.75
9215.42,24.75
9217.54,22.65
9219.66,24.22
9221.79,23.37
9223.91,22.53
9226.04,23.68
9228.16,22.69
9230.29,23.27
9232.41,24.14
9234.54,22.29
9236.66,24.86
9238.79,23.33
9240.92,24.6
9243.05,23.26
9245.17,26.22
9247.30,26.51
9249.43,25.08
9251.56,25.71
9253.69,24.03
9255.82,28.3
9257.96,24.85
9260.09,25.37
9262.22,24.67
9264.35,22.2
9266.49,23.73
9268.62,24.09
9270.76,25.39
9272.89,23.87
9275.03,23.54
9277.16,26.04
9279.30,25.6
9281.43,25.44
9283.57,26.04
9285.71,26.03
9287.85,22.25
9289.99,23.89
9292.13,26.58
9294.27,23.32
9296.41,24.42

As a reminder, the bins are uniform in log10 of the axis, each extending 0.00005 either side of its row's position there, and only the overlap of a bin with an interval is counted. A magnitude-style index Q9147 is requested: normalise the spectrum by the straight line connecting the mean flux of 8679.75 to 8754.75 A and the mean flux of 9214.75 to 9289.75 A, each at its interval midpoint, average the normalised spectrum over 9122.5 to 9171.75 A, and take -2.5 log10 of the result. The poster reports 0.05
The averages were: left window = 25.2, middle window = 23.5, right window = 24.4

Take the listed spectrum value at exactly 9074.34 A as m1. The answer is 25.15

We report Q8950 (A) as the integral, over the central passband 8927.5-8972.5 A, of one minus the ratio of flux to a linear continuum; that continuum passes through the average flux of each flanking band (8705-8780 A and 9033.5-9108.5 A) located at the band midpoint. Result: 2.42 A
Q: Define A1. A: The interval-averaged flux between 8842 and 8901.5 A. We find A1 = 24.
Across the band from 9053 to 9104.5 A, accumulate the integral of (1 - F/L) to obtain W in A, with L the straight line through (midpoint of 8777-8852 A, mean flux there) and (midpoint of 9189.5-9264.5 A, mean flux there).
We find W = 2.1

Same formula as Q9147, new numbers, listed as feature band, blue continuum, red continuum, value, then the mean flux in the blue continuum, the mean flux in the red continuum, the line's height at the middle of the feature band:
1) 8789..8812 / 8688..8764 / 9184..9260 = 0.02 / 25.2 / 24.6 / 25.1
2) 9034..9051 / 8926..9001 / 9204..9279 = 0.02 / 22.7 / 24.5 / 23.2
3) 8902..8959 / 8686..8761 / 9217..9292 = 0.10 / 25.3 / 24.4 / 25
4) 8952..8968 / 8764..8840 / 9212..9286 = 0.07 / 25.1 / 24.5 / 24.9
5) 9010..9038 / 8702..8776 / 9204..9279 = 0.11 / 25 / 24.5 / 24.7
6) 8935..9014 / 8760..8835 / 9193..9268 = 0.10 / 24.9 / 24.5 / 24.7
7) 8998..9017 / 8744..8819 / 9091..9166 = 0.07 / 24.9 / 23.6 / 24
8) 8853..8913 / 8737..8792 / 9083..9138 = 0.04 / 24.9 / 23.3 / 24.4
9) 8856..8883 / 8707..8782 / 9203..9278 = 0.03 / 25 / 24.4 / 24.9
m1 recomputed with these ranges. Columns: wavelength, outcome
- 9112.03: 24.51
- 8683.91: 23.85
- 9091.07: 23.24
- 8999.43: 24.68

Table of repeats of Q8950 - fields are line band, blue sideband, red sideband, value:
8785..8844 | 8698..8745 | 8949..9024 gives -2.19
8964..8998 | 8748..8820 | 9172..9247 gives 2.90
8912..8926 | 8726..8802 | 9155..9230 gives 0.36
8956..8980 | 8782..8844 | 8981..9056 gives -0.23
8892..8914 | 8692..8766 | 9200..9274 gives 1.63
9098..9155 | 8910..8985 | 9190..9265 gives 1.09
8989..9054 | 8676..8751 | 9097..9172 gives 4.10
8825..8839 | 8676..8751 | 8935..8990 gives -1.25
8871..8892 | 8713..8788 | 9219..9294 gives 1.32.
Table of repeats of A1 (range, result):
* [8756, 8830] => 24.8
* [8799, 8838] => 25.3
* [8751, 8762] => 25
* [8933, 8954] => 22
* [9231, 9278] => 24.6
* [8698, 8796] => 25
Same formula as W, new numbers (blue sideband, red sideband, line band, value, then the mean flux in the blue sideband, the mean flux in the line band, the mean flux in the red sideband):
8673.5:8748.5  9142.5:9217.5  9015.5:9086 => 3.9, 25.1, 23.2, 24.3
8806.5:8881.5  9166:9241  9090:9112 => 0.7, 25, 23.5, 24.1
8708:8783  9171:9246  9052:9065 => 0.1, 25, 24.3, 24.2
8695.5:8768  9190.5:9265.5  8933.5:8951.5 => 2.2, 25.2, 21.8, 24.5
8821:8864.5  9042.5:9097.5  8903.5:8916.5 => 1.2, 25.1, 22.3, 23.5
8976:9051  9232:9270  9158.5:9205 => -0.5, 22.4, 24.2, 24.6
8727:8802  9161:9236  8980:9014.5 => 3.0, 24.8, 22.3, 24.1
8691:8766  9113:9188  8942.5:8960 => 1.8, 25.2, 21.8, 23.6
